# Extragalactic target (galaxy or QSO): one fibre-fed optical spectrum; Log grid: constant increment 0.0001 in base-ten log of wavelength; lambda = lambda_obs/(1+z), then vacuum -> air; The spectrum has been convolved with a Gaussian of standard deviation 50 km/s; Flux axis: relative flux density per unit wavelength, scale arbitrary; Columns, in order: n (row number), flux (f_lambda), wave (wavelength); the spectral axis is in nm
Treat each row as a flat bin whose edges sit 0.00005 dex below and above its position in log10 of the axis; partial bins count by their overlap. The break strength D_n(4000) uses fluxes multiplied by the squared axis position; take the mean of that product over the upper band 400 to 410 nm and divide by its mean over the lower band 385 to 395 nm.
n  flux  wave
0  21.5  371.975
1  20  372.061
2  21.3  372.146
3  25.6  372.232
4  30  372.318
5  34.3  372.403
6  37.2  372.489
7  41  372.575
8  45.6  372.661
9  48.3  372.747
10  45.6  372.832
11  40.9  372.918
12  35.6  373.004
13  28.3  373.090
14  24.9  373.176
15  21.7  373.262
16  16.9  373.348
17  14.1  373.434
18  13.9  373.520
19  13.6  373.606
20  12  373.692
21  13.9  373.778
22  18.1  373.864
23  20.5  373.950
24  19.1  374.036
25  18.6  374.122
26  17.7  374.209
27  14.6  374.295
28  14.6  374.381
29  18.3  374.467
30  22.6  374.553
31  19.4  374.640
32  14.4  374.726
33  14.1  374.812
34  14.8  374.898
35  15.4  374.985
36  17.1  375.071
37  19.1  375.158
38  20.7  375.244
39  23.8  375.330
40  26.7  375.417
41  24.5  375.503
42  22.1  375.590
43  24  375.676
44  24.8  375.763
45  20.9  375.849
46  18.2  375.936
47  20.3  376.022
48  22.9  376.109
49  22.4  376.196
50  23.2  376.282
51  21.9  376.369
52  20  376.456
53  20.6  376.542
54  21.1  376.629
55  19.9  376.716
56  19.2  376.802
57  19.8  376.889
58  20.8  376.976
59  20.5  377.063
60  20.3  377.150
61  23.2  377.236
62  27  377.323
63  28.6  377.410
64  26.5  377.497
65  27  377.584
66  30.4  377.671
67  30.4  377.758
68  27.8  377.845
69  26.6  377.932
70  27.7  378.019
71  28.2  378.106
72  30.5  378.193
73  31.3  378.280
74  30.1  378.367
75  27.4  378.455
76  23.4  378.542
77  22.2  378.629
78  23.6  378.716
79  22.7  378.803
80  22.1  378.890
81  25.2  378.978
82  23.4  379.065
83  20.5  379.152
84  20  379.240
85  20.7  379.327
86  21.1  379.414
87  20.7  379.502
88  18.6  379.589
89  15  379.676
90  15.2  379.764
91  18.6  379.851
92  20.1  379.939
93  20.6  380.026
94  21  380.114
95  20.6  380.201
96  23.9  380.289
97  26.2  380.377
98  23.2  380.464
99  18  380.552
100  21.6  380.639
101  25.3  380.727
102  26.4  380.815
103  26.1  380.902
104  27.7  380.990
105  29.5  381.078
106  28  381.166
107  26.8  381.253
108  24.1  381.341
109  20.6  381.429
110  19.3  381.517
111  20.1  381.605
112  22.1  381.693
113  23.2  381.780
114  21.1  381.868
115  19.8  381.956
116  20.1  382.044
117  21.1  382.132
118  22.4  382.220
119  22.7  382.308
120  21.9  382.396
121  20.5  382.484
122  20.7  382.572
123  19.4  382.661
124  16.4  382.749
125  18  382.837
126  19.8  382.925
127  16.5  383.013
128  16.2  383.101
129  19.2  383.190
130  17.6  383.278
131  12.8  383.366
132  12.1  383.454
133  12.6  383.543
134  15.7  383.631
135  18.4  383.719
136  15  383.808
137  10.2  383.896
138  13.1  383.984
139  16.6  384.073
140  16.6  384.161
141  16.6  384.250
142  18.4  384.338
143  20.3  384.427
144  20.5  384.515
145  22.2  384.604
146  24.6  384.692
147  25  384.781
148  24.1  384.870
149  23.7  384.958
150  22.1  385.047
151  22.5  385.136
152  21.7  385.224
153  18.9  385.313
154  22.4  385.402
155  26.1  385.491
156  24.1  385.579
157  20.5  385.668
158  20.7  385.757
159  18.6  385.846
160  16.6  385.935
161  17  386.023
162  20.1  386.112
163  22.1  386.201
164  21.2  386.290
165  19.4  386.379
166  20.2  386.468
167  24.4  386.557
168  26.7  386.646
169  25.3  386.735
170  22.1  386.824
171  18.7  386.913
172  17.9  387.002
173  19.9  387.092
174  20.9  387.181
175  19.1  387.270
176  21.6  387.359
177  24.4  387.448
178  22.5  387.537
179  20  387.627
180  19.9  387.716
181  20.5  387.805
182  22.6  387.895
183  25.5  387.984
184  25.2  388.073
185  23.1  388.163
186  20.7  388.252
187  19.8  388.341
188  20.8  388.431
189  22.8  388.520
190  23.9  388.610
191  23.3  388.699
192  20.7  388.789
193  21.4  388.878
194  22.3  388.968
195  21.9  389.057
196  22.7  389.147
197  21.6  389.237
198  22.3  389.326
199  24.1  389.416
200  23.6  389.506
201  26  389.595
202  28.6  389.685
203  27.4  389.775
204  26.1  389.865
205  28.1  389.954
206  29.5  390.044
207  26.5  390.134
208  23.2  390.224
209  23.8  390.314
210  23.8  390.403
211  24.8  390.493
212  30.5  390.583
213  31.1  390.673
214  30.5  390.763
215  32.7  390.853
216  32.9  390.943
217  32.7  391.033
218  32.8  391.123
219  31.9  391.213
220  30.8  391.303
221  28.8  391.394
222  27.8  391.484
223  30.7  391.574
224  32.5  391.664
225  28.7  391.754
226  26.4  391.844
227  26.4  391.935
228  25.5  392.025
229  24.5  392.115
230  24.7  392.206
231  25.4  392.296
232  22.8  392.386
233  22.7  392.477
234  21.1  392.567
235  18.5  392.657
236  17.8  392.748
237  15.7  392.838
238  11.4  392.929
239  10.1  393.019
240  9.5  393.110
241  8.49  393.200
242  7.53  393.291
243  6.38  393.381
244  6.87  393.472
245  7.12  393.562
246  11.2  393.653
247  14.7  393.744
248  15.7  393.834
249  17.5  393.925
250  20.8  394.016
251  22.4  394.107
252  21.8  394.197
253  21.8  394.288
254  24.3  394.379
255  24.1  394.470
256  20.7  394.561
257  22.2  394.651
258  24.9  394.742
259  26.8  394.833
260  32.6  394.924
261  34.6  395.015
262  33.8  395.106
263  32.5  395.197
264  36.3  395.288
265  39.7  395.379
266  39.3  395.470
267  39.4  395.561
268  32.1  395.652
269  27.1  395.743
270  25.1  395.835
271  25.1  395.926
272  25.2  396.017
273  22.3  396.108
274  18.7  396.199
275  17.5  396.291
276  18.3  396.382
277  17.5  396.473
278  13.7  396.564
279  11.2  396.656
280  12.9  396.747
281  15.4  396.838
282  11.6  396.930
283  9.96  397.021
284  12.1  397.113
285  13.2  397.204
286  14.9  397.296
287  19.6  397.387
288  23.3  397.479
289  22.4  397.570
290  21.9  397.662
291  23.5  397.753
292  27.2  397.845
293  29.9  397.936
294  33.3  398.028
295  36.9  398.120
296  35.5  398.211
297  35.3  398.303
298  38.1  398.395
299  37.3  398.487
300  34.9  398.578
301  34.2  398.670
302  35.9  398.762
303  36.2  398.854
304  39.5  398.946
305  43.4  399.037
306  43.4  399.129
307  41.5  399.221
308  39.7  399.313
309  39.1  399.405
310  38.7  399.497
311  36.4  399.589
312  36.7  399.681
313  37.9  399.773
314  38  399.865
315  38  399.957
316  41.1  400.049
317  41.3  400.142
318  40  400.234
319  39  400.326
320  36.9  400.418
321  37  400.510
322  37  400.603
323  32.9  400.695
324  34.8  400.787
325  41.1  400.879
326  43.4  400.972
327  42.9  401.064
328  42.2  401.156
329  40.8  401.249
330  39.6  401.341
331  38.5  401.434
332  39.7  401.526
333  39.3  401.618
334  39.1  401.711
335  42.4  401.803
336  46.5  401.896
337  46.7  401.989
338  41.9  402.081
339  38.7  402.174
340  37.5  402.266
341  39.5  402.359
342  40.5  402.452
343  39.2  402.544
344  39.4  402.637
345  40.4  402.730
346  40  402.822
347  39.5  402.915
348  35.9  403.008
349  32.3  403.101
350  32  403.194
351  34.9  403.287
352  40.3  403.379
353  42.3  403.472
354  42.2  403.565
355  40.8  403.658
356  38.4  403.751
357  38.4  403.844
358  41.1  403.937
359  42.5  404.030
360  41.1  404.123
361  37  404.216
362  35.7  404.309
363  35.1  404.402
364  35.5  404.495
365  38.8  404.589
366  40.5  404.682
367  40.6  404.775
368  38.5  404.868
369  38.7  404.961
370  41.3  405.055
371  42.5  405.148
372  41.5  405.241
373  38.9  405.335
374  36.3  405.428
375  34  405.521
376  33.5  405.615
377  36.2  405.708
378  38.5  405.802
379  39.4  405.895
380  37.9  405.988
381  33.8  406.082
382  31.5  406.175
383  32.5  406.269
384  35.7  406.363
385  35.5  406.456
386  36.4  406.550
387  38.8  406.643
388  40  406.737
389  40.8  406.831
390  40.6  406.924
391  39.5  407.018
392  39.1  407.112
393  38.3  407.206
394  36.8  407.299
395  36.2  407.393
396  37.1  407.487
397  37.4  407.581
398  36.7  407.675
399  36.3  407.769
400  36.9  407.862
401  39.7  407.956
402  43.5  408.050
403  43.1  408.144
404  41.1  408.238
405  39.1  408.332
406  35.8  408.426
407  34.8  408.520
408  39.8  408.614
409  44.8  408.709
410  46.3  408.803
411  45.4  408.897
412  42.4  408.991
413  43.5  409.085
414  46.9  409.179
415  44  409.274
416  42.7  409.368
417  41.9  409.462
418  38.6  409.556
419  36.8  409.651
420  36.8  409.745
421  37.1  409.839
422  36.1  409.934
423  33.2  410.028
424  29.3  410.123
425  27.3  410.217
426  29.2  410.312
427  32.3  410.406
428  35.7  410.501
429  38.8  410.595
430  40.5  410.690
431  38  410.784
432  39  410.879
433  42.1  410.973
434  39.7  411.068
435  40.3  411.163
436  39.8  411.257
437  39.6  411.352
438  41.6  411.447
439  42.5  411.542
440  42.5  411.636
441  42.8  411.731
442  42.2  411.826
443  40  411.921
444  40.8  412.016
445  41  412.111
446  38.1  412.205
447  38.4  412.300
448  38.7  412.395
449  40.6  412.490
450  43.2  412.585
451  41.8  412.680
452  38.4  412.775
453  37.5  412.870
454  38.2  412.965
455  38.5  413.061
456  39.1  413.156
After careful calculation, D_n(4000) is 1.88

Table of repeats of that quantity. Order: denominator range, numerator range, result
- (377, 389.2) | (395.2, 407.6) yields 1.77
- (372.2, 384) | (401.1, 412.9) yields 2.03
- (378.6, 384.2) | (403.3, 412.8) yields 2.19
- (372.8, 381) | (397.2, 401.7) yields 1.80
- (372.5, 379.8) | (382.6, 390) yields 0.95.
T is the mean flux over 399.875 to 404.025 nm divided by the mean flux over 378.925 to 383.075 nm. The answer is 1.8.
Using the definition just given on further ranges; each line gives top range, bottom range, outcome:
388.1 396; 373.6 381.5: 1.10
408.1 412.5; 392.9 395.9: 1.77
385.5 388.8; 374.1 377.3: 1.07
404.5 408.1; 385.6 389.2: 1.77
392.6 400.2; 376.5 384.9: 1.18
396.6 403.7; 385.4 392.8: 1.44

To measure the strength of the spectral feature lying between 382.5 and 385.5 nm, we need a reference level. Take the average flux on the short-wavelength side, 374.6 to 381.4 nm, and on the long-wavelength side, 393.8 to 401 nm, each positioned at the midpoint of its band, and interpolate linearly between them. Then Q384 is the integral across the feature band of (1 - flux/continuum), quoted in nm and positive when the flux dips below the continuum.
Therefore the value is 0.75 nm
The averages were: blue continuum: 22.8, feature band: 18.6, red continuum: 29.3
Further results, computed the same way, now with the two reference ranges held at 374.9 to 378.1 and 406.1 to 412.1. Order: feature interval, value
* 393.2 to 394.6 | 0.69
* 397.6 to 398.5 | 0.05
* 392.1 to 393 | 0.31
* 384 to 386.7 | 0.61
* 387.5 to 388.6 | 0.25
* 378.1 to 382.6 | 0.36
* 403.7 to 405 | -0.08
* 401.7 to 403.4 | -0.18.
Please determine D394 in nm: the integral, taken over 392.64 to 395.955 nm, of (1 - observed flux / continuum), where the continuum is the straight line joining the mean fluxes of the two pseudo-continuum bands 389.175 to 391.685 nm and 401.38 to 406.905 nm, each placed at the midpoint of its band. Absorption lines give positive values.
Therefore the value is 1.000 nm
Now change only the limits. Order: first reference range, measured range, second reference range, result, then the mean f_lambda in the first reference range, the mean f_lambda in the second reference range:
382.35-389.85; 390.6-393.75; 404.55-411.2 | 0.396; 20.7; 38.3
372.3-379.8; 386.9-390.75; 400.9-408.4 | 0.873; 23.3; 38.8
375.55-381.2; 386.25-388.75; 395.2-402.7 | 0.515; 23.3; 32.8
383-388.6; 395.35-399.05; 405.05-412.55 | 0.442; 20.2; 38.7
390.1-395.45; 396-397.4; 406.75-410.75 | 0.600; 23.7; 38.6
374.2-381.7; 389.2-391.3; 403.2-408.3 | 0.128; 22.4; 38.3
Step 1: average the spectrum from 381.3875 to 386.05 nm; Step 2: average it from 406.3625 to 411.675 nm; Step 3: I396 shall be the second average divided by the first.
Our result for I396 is 2.00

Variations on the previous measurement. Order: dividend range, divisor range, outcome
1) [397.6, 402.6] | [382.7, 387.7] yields 1.93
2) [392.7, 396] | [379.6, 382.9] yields 1.01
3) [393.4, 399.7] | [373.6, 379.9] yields 1.22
